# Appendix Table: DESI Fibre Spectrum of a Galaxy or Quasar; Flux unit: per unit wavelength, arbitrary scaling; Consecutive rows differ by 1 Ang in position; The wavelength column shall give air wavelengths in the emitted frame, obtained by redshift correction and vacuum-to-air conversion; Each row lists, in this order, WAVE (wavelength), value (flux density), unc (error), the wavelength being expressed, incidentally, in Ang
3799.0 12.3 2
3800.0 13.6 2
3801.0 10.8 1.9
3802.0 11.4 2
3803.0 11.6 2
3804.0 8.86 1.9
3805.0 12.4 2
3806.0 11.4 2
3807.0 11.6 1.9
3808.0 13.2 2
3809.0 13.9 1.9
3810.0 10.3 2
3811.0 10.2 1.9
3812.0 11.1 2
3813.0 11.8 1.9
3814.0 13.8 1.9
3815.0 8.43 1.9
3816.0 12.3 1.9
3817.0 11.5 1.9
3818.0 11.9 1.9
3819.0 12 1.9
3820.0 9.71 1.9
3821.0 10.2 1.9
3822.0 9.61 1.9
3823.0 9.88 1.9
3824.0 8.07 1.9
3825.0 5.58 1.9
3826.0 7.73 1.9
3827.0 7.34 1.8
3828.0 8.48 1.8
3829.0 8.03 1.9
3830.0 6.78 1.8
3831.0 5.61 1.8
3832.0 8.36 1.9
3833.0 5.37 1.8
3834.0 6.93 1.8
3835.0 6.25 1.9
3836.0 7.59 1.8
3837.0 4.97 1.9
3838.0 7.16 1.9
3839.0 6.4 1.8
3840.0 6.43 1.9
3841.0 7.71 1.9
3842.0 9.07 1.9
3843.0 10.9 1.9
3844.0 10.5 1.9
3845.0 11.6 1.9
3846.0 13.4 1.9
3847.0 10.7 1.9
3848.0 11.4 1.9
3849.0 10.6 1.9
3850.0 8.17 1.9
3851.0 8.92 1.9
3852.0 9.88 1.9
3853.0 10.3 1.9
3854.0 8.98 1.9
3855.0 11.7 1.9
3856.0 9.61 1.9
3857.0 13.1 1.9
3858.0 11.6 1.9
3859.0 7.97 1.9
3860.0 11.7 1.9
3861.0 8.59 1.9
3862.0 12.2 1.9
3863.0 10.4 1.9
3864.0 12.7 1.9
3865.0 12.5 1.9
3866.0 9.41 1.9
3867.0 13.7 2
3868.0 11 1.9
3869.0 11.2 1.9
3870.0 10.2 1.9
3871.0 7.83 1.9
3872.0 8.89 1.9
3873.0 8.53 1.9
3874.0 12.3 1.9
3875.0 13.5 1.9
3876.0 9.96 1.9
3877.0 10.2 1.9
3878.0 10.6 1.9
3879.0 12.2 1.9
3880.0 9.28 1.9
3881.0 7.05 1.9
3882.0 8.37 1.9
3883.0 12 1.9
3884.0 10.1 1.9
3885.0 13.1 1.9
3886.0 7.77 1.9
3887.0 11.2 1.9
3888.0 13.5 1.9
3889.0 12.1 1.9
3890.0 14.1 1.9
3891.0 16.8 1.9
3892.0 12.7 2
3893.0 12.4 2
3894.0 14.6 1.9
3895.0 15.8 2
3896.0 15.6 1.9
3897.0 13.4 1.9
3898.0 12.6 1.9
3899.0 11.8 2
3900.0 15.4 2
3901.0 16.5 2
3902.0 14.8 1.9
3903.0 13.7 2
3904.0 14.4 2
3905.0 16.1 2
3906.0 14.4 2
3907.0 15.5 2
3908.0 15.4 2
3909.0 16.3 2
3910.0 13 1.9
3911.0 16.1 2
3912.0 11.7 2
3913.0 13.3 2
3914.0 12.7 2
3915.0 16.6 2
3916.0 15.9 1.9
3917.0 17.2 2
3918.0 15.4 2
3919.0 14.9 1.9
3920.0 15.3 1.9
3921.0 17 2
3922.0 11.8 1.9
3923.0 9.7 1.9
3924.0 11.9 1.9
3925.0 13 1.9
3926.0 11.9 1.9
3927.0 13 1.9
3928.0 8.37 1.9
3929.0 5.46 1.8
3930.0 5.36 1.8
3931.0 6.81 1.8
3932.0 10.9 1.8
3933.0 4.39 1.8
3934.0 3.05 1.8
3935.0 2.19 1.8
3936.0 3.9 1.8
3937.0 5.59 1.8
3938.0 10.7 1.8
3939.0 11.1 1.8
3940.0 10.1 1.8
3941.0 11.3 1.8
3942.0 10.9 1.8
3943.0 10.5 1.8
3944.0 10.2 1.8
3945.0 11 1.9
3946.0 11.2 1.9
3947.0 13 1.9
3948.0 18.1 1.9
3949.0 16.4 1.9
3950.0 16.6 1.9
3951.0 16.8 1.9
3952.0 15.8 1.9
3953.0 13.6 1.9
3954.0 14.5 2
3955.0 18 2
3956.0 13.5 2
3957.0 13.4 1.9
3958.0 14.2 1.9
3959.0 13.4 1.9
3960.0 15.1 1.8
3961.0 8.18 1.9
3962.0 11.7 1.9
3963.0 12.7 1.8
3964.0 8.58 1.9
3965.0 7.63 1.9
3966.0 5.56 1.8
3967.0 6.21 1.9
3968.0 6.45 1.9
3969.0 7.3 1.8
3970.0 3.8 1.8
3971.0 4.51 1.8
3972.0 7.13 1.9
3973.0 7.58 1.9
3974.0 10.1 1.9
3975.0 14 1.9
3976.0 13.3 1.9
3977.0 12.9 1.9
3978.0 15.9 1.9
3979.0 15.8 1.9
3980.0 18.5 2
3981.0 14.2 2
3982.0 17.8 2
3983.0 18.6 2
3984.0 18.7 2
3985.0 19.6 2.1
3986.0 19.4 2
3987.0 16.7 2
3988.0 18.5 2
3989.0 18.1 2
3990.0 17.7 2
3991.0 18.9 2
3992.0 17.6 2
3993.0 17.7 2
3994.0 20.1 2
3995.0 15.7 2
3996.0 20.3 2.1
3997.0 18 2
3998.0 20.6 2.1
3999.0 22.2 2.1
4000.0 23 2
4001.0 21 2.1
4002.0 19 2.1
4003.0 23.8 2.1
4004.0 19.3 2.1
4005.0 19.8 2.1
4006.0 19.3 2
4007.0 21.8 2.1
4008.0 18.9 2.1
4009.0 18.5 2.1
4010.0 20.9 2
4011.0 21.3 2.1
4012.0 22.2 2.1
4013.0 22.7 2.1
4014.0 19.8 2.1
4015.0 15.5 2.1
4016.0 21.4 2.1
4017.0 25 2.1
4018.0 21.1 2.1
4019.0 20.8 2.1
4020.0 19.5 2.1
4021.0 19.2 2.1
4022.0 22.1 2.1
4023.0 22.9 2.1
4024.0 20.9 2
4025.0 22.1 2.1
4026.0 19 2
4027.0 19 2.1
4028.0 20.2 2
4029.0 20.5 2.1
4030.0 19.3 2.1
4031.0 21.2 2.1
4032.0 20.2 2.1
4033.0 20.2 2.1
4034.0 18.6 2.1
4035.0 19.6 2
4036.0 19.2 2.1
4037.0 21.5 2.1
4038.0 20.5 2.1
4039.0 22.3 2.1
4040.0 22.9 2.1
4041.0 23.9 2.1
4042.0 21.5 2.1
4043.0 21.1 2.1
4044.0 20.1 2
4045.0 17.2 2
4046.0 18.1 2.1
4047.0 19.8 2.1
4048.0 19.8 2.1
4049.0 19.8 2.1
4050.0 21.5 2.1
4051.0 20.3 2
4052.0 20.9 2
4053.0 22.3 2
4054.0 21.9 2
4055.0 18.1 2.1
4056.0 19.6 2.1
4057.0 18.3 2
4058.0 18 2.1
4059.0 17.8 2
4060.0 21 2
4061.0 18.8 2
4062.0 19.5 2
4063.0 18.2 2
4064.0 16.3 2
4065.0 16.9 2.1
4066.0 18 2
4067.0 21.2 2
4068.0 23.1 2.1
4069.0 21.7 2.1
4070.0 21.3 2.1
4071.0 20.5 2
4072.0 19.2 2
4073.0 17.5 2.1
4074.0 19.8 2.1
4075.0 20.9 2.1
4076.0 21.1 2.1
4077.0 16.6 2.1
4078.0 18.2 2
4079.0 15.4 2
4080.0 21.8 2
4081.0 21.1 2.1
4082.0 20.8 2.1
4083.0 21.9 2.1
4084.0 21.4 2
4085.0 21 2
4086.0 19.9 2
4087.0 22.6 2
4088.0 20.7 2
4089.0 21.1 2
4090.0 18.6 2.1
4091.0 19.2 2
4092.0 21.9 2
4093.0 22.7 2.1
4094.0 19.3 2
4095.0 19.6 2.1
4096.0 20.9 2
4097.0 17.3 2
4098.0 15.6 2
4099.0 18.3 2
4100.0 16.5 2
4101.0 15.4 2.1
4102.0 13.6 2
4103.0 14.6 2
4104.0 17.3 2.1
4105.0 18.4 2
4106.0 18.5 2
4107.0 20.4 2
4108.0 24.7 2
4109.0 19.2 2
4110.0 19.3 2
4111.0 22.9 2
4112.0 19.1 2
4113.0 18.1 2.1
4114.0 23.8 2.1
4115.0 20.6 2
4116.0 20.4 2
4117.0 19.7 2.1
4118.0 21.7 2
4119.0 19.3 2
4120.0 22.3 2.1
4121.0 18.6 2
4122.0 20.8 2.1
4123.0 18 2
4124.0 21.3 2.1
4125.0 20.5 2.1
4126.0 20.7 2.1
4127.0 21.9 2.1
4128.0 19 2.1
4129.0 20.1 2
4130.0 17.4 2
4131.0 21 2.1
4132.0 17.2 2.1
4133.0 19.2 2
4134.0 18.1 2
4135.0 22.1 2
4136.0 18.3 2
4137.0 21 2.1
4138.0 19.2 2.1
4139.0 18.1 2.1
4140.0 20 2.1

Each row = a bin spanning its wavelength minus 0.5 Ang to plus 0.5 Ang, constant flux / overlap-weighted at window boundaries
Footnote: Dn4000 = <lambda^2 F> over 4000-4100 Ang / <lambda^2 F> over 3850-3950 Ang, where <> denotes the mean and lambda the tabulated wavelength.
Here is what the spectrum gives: 1.86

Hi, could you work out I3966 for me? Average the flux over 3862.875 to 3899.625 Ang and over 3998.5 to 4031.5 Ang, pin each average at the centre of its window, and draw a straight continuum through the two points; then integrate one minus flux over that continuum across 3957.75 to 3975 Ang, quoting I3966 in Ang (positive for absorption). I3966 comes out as 8.4 Ang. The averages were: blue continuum 11.6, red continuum 20.7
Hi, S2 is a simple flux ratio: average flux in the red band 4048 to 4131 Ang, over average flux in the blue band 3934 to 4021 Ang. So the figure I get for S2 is 1.30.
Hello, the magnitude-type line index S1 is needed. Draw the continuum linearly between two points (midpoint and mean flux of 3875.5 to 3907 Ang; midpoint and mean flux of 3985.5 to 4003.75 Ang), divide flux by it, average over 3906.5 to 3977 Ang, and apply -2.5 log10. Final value 0.35 mag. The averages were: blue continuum 12.7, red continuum 19.3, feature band 11.4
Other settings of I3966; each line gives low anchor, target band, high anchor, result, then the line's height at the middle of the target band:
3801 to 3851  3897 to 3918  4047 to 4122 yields -3.15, 12.7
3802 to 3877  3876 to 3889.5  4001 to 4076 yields 1.80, 12.2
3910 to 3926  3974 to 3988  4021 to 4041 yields 1.08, 17.8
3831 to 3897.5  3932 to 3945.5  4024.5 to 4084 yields 5.75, 14.2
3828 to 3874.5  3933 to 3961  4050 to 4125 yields 3.87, 13.6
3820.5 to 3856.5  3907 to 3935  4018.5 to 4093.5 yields 1.94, 13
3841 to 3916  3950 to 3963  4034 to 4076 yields 1.20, 15.5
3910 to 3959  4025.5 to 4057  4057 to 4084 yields -4.27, 17.9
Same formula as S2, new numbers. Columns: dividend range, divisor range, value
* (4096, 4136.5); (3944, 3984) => 1.55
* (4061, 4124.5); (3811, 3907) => 1.84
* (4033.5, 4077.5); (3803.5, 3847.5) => 2.11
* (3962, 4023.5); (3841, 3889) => 1.59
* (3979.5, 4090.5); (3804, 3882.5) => 2.02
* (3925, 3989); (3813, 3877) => 1.21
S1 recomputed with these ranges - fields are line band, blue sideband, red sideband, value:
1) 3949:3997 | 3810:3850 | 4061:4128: 0.070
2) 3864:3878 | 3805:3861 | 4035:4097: 0.052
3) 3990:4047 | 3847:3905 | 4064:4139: -0.214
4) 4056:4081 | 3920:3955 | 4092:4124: -0.111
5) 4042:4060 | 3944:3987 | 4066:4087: -0.070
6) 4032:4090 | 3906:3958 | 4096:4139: -0.170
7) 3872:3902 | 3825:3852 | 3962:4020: -0.114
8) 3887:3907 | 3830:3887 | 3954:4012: -0.226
